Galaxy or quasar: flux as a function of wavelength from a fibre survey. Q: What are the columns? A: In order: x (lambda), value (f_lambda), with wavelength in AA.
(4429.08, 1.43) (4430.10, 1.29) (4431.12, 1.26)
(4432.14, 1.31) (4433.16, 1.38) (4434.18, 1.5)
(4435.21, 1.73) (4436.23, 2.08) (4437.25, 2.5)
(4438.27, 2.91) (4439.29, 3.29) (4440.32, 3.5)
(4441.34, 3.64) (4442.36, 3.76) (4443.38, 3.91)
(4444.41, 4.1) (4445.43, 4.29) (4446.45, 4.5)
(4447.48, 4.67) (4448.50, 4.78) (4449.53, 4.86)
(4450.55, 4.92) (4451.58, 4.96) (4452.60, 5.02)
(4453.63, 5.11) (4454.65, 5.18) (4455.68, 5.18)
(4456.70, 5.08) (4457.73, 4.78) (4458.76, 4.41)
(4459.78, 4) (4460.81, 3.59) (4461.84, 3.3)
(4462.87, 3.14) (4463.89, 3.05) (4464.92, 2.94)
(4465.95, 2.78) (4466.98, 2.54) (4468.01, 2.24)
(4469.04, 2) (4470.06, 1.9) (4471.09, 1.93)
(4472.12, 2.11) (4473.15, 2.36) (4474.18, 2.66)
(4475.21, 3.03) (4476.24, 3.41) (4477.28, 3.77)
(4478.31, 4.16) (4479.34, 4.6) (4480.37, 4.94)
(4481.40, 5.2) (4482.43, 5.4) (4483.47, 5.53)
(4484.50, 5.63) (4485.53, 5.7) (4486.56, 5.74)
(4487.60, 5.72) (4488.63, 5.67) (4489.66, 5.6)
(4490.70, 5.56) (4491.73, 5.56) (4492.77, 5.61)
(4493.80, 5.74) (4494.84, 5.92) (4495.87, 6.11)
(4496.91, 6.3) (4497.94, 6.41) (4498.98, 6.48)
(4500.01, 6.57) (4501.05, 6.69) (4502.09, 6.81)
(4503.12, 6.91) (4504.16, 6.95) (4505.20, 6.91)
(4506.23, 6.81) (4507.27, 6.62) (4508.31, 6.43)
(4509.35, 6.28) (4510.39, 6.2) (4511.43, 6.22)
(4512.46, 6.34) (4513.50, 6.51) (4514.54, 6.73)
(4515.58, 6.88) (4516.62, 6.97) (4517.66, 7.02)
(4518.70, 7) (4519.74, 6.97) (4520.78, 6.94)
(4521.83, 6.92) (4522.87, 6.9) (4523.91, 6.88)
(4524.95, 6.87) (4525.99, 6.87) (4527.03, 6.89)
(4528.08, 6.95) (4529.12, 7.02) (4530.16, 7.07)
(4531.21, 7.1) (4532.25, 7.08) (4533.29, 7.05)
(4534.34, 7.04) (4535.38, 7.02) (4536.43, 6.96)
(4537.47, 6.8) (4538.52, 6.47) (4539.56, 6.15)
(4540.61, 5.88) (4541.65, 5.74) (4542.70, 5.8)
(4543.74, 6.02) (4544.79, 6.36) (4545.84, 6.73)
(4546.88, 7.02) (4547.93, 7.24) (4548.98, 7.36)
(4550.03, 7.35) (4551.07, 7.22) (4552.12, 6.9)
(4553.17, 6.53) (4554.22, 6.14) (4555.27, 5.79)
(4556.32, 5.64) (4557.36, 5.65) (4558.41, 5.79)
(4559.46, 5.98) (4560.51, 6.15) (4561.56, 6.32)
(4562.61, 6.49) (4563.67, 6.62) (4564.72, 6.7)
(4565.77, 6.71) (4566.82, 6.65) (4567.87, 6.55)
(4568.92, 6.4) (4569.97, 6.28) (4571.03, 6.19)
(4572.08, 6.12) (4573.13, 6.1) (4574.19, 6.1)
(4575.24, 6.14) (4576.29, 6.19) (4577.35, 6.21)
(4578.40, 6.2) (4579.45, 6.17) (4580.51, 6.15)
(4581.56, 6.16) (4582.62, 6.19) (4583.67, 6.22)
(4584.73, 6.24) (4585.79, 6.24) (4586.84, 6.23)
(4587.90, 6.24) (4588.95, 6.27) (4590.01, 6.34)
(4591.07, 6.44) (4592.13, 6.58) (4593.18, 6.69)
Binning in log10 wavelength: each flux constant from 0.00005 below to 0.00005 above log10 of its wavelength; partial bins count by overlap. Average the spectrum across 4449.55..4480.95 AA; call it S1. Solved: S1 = 3.66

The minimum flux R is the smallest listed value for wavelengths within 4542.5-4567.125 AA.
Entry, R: 5.64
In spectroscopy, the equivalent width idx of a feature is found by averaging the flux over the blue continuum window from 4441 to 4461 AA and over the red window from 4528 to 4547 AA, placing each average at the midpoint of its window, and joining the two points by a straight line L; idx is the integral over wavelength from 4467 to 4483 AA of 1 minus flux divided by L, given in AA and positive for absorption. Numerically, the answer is 5.8 AA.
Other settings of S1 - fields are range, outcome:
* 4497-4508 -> 6.7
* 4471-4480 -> 3.2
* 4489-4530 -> 6.55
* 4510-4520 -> 6.69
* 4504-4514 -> 6.51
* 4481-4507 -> 6.07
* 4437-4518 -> 4.86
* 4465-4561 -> 5.87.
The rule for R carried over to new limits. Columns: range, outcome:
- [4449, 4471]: 1.9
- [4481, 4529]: 5.2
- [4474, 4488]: 2.66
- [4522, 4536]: 6.87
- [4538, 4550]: 5.74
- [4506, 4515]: 6.2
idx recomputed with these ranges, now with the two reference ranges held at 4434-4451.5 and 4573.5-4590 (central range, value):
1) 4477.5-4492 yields -2.9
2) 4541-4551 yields -2.0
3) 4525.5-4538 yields -4.0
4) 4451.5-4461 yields -2.1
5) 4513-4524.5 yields -4.2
